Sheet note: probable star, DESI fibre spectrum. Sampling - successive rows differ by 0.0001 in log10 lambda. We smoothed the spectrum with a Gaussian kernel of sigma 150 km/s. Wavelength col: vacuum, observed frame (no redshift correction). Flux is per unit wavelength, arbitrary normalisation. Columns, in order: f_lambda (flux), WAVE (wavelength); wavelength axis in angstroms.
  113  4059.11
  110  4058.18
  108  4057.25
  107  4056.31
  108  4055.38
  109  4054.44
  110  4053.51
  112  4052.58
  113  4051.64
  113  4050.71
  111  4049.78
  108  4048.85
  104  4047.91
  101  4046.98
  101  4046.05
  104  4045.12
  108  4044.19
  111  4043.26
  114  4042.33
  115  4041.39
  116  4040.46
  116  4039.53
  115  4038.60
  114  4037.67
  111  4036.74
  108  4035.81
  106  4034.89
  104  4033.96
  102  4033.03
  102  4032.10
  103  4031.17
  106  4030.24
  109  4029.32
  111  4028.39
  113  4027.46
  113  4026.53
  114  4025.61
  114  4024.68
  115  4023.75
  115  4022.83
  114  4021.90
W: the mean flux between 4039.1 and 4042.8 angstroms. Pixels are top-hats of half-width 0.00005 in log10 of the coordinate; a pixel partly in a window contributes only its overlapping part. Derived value 115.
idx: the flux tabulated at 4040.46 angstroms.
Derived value 116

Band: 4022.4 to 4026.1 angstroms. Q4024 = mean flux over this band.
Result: 115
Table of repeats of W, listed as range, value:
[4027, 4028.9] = 112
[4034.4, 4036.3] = 107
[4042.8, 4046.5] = 106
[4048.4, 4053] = 111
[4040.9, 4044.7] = 112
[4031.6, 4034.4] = 102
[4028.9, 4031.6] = 106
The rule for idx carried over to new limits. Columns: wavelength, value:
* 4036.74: 111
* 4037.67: 114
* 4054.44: 109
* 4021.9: 114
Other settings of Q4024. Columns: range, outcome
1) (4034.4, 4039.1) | 111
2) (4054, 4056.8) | 108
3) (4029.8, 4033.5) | 103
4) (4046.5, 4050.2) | 106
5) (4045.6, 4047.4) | 101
